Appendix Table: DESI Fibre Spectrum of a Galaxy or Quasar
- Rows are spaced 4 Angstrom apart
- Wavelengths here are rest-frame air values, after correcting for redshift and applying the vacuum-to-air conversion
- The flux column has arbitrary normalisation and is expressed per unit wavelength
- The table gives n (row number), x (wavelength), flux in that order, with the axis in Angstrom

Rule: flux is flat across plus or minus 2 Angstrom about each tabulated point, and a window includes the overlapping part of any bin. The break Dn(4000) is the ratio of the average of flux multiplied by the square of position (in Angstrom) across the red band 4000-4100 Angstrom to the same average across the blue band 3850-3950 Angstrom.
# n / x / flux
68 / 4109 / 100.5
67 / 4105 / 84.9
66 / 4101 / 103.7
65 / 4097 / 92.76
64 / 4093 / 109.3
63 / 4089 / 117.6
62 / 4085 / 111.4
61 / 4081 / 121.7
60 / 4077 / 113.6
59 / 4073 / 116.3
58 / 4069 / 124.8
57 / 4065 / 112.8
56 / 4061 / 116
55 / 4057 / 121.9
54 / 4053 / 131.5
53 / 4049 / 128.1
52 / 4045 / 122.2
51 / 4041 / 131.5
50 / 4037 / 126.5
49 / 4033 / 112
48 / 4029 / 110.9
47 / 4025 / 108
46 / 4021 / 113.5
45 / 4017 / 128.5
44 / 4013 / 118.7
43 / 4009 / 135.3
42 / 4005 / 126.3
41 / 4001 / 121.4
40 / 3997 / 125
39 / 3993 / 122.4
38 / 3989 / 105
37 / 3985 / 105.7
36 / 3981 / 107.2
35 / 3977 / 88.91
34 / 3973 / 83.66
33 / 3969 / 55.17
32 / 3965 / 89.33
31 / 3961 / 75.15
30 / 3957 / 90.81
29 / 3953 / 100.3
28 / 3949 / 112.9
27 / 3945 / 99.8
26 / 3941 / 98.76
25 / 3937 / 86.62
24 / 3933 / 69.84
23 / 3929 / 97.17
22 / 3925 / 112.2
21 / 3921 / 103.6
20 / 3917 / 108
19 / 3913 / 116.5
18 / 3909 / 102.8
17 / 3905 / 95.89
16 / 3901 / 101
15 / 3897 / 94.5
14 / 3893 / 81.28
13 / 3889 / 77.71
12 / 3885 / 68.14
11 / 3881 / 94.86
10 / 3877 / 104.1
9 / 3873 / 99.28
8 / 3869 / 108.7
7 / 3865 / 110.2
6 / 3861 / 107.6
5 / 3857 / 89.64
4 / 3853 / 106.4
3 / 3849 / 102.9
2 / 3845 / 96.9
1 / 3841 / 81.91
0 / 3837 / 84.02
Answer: 1.31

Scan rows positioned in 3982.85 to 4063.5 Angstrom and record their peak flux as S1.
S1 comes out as 135.3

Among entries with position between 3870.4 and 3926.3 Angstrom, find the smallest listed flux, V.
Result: 68.14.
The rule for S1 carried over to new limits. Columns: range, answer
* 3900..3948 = 116.5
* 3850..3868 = 110.2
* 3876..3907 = 104.1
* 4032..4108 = 131.5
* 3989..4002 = 125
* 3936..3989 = 112.9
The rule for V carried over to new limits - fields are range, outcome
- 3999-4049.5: 108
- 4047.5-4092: 111.4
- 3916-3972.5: 55.17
